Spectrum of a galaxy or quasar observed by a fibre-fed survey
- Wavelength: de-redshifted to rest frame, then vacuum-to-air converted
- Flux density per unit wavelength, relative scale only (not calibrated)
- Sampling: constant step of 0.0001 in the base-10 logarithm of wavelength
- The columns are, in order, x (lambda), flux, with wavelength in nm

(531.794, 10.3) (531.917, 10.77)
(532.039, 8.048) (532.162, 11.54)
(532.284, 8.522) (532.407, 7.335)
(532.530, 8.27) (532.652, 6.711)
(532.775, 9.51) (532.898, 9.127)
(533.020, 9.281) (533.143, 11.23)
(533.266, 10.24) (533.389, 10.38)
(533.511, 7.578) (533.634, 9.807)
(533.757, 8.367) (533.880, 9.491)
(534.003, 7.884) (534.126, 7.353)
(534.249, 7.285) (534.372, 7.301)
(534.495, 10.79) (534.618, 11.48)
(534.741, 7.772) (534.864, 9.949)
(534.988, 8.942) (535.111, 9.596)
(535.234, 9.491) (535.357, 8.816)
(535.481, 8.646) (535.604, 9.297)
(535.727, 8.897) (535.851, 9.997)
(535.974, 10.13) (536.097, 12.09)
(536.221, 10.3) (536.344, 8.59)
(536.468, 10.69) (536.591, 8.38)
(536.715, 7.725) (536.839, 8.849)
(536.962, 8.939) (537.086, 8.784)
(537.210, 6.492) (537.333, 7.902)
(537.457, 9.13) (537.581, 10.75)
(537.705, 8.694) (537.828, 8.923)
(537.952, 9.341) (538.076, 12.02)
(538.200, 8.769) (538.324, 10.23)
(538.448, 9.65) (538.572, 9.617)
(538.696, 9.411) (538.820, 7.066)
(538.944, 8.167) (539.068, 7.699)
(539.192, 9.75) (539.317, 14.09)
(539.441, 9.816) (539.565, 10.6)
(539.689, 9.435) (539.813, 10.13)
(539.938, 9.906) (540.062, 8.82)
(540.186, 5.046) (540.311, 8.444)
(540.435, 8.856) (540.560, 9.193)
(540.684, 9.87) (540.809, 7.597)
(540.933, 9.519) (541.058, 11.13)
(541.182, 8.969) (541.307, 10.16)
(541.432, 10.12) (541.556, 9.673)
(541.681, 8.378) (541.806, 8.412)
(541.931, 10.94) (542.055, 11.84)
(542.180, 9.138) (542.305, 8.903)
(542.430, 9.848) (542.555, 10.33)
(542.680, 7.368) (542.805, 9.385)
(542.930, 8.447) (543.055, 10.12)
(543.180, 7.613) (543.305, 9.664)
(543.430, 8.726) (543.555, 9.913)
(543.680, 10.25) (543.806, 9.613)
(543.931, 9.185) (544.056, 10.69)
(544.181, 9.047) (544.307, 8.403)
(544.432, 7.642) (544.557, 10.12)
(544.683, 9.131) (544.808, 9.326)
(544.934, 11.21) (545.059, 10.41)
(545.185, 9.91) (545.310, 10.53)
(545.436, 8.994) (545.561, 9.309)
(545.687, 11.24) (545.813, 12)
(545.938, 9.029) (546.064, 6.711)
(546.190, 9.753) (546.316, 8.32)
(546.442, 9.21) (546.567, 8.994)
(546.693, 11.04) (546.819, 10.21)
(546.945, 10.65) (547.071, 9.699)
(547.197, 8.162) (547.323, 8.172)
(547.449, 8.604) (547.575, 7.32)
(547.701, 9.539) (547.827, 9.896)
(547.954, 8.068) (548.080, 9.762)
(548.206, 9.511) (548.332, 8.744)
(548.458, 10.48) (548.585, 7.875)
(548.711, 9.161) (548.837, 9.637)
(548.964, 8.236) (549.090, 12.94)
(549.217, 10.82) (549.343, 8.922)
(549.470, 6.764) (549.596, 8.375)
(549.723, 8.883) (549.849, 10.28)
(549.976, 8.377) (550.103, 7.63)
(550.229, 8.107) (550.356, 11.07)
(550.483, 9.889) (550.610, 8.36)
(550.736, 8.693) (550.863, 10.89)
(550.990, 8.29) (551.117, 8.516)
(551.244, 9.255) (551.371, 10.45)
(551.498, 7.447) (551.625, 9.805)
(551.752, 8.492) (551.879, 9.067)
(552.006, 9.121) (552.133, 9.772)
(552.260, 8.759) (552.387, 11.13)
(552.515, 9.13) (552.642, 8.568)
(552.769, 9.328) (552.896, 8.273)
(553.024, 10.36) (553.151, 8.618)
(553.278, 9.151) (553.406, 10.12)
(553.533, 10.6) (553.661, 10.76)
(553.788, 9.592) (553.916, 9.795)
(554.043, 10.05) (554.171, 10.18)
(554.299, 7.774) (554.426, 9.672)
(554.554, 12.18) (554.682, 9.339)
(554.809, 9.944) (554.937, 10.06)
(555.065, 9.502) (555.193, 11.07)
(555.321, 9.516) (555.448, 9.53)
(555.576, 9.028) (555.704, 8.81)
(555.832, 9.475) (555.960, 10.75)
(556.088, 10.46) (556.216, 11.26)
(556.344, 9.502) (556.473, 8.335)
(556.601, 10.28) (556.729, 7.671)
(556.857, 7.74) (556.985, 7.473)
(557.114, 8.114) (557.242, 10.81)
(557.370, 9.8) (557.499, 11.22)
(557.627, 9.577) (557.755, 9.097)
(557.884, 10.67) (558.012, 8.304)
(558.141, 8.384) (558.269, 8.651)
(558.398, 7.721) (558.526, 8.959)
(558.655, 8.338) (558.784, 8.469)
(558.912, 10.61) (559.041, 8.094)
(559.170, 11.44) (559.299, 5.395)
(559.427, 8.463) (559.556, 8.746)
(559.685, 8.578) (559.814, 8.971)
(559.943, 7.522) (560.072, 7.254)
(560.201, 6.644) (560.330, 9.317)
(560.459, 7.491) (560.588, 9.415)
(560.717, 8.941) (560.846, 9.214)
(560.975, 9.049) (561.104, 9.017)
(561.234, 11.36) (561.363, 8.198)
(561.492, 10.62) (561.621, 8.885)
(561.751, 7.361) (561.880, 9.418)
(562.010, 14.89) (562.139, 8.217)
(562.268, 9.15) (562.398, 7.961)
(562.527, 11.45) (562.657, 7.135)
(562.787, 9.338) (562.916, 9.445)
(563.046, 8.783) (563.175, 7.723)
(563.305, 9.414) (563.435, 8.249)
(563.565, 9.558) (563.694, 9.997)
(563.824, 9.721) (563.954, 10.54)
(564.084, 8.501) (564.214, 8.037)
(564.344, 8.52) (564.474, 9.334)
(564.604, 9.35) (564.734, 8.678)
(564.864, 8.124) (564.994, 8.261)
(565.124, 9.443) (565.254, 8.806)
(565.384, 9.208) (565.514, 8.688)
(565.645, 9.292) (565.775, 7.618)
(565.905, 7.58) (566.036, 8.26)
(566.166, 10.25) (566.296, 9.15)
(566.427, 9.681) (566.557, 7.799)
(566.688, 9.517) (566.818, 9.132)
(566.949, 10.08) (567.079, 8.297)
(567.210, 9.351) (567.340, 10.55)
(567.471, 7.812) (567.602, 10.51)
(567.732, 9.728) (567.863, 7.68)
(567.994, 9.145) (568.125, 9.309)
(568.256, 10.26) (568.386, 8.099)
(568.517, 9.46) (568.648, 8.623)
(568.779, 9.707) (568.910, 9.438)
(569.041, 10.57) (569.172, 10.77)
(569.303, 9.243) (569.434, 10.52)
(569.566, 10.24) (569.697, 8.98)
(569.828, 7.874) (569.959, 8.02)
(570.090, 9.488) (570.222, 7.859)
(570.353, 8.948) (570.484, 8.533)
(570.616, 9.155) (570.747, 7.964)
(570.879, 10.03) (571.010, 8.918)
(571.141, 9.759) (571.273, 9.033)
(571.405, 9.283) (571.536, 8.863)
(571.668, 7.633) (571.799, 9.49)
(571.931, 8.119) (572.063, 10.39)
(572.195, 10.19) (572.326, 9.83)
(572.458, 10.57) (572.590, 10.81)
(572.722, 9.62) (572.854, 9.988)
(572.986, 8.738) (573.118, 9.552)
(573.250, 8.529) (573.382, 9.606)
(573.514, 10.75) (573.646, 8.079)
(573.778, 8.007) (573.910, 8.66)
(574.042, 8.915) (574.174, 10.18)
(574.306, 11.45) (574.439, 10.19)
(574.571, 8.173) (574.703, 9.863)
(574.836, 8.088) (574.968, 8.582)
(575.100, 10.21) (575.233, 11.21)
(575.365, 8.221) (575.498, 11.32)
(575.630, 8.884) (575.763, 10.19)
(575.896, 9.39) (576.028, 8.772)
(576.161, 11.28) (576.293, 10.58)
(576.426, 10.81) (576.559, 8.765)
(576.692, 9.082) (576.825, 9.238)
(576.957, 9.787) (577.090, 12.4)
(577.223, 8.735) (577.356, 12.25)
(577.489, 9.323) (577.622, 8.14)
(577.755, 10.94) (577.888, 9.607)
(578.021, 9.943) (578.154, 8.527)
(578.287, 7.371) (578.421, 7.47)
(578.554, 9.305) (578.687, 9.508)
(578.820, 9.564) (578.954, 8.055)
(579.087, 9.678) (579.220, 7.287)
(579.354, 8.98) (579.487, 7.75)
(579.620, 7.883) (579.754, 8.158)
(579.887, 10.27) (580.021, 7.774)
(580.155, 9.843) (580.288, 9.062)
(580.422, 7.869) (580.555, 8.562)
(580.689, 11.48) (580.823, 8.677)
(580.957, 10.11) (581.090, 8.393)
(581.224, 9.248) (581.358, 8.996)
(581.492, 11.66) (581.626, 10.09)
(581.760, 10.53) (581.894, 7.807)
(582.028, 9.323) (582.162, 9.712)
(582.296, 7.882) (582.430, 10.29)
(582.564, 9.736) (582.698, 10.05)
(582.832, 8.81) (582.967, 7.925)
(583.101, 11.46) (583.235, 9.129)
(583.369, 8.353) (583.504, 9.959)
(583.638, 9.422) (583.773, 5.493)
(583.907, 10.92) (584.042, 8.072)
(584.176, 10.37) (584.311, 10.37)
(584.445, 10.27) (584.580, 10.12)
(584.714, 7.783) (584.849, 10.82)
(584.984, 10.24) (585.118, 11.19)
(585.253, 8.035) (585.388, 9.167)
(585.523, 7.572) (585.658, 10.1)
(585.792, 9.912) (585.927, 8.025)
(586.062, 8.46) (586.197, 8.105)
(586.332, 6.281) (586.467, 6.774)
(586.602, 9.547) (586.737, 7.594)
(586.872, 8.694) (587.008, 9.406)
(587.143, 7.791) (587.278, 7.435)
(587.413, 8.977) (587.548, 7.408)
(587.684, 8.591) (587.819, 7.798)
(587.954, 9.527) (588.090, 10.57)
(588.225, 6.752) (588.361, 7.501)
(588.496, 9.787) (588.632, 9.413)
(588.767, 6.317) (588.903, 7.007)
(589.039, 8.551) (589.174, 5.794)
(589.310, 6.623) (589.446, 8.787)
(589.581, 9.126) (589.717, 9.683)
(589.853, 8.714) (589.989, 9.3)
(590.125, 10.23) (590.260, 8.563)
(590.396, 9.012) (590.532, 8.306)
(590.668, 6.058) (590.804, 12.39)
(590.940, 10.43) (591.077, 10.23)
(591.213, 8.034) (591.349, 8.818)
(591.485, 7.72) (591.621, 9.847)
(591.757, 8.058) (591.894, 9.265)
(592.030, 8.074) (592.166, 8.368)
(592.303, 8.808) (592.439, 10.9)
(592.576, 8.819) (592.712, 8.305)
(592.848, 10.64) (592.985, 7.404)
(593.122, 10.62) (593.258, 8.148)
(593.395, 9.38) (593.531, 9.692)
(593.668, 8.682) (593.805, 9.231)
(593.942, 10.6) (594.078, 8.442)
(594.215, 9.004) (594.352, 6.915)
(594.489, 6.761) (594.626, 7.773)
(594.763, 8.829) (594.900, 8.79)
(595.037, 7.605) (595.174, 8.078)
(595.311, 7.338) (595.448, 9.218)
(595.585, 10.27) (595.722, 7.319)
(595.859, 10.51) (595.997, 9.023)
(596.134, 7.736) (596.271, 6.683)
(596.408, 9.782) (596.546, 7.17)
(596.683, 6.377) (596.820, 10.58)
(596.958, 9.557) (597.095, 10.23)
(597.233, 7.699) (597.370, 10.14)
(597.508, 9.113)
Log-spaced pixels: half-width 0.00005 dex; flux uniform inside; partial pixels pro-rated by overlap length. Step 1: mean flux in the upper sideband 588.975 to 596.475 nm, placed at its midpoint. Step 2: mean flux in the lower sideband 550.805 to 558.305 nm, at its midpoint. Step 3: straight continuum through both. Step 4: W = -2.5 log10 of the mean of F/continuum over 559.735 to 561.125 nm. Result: 0.12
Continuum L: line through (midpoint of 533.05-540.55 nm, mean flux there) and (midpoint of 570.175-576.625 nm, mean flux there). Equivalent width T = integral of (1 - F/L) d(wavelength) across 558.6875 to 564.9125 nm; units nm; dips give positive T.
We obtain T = 0.27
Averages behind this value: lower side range 9.23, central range 8.97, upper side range 9.43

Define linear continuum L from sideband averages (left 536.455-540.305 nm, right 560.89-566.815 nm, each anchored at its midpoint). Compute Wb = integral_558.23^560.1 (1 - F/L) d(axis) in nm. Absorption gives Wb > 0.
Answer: 0.125 nm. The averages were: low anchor 9.16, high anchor 9.1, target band 8.5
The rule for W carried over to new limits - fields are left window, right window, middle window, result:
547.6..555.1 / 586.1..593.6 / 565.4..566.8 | 0.03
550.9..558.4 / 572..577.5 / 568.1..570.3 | 0.04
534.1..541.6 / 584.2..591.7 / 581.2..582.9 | -0.09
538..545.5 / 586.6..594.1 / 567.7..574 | -0.03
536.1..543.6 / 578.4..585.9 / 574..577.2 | -0.06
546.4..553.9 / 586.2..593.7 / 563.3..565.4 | 0.00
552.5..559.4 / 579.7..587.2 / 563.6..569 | 0.03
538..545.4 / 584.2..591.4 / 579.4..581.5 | -0.02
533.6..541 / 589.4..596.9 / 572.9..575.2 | -0.04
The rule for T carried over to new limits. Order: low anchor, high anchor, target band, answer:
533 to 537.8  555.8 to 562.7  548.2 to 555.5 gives -0.26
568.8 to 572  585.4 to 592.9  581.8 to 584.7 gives -0.18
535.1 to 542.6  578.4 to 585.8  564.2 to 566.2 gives 0.12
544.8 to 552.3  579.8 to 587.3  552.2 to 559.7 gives -0.09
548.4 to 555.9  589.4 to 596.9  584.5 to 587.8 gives 0.09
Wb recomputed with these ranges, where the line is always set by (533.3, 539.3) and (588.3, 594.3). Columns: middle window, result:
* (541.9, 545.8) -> -0.21 nm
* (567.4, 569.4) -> -0.09 nm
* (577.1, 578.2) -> -0.12 nm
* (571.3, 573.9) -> -0.12 nm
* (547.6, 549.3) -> -0.08 nm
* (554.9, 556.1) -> -0.10 nm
